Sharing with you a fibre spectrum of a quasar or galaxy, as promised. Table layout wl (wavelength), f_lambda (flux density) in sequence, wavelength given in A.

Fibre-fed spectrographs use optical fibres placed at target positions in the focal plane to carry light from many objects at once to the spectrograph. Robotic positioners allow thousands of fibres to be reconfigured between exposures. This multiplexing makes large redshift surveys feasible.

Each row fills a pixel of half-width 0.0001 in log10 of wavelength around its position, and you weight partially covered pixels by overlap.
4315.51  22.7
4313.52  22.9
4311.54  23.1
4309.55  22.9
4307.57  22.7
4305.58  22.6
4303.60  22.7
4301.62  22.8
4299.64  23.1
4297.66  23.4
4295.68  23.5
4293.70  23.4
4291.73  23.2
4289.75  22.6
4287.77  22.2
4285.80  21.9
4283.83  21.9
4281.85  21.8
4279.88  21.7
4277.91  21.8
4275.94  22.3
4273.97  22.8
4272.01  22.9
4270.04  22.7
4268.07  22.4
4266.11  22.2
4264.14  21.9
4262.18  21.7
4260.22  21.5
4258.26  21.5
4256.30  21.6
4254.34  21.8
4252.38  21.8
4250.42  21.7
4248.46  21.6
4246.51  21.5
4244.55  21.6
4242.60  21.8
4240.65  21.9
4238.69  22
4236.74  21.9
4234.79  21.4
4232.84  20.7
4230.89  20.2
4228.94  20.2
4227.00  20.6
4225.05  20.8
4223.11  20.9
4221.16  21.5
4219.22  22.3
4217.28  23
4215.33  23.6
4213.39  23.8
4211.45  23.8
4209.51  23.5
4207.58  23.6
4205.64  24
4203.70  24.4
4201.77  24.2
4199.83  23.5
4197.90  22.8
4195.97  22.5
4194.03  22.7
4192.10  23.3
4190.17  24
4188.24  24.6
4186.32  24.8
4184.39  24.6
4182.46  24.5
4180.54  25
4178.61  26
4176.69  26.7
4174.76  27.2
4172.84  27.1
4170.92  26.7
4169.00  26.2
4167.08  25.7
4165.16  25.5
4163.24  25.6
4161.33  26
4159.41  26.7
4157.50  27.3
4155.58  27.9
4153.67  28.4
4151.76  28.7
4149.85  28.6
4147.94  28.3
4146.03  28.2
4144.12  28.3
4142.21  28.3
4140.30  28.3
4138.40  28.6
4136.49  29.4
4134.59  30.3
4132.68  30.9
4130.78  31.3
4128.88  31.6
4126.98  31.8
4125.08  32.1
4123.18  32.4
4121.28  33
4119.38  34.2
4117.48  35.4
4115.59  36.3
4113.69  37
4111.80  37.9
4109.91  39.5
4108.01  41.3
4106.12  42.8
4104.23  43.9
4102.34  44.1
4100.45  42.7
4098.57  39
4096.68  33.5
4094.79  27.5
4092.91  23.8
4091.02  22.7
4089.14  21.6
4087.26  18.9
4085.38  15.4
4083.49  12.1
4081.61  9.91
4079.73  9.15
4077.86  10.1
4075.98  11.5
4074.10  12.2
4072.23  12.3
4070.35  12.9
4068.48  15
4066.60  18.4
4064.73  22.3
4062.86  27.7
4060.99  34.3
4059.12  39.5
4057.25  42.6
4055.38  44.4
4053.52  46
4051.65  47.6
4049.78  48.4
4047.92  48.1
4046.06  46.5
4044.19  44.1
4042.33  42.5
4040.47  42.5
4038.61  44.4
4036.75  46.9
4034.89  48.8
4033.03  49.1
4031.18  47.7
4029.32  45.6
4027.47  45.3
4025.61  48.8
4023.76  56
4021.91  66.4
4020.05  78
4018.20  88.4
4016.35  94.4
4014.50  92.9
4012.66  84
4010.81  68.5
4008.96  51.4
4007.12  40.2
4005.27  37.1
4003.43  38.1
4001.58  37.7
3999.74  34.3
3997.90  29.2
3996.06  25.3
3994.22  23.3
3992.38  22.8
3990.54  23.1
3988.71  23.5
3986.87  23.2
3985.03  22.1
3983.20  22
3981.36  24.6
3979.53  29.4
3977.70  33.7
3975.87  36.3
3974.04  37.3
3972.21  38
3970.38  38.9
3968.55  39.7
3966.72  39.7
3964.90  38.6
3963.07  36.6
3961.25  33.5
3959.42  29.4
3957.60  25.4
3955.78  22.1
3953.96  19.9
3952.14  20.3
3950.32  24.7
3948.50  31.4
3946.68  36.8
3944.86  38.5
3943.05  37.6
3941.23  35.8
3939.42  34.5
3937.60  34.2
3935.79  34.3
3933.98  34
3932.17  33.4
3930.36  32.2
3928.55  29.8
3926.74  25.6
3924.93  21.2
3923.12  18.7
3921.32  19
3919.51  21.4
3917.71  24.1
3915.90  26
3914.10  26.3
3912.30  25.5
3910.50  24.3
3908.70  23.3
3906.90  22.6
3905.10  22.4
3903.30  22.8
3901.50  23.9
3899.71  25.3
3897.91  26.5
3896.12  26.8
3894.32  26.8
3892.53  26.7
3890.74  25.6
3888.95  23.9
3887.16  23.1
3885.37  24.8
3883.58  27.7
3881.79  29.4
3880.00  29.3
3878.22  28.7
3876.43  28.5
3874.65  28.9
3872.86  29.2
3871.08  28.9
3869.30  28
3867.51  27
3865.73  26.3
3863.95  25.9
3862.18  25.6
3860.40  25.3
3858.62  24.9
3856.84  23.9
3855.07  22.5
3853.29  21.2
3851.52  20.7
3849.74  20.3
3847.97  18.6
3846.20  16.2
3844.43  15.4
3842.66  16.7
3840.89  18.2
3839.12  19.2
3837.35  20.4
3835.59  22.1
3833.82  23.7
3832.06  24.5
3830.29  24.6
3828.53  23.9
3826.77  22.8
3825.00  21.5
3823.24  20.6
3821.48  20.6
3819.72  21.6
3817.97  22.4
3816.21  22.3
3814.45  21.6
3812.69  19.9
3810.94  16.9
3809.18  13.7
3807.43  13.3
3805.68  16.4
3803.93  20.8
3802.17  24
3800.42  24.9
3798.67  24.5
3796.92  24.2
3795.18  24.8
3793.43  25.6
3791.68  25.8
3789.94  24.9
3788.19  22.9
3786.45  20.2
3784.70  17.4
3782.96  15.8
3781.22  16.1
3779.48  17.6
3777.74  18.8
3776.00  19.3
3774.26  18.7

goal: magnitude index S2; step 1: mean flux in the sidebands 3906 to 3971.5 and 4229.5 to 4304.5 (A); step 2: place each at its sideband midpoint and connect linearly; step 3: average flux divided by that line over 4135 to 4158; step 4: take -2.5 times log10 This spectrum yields -0.148 mag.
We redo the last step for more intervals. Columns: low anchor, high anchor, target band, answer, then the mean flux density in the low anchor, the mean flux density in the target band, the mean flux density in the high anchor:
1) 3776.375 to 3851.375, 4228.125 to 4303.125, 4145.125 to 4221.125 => -0.16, 20.6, 25.2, 22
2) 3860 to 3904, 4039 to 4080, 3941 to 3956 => -0.05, 26.6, 29.7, 31.3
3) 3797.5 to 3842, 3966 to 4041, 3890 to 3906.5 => 0.23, 21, 25.1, 44.4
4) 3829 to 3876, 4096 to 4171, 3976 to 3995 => 0.09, 23.1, 25.3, 32.1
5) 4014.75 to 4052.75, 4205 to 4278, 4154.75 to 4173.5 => 0.28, 54.6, 26.4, 22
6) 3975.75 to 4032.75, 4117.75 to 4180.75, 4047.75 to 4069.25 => 0.10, 45.2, 35.9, 28.7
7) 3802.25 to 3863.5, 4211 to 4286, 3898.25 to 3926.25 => -0.11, 20.7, 23.2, 21.9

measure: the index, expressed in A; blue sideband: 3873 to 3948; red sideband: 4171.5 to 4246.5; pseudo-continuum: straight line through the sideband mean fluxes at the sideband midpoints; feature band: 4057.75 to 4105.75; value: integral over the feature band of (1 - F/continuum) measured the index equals 2.6 A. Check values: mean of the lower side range 27.6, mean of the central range 23.6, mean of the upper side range 23.2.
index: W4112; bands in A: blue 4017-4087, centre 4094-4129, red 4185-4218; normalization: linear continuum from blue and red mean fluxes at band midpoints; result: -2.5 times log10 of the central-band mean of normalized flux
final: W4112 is -0.16 mag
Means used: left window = 37.3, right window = 23.7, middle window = 36.8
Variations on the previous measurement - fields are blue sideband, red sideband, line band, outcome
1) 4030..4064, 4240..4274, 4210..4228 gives 0.163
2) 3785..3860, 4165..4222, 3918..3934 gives -0.160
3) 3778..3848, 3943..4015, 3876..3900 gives 0.018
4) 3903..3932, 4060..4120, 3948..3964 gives -0.089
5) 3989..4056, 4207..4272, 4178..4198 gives 0.179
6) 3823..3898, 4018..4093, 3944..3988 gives -0.026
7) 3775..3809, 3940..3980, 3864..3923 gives 0.096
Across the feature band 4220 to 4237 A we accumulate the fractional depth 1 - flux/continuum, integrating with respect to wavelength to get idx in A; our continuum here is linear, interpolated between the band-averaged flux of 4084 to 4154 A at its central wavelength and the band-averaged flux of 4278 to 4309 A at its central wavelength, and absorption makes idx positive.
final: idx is 3.3 A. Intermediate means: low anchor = 31.7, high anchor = 22.6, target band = 20.9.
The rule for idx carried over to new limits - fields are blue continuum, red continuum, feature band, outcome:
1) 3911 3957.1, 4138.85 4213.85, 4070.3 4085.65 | 8.7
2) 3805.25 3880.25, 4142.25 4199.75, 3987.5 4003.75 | -2.8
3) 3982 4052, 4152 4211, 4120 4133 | 0.2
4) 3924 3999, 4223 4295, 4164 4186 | -1.5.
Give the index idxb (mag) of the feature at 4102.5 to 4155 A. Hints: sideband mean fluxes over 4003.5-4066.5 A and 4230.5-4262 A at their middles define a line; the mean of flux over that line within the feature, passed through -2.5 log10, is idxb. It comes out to 0.16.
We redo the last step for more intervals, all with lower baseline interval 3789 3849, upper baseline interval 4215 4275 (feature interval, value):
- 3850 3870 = -0.16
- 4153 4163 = -0.25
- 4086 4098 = -0.16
